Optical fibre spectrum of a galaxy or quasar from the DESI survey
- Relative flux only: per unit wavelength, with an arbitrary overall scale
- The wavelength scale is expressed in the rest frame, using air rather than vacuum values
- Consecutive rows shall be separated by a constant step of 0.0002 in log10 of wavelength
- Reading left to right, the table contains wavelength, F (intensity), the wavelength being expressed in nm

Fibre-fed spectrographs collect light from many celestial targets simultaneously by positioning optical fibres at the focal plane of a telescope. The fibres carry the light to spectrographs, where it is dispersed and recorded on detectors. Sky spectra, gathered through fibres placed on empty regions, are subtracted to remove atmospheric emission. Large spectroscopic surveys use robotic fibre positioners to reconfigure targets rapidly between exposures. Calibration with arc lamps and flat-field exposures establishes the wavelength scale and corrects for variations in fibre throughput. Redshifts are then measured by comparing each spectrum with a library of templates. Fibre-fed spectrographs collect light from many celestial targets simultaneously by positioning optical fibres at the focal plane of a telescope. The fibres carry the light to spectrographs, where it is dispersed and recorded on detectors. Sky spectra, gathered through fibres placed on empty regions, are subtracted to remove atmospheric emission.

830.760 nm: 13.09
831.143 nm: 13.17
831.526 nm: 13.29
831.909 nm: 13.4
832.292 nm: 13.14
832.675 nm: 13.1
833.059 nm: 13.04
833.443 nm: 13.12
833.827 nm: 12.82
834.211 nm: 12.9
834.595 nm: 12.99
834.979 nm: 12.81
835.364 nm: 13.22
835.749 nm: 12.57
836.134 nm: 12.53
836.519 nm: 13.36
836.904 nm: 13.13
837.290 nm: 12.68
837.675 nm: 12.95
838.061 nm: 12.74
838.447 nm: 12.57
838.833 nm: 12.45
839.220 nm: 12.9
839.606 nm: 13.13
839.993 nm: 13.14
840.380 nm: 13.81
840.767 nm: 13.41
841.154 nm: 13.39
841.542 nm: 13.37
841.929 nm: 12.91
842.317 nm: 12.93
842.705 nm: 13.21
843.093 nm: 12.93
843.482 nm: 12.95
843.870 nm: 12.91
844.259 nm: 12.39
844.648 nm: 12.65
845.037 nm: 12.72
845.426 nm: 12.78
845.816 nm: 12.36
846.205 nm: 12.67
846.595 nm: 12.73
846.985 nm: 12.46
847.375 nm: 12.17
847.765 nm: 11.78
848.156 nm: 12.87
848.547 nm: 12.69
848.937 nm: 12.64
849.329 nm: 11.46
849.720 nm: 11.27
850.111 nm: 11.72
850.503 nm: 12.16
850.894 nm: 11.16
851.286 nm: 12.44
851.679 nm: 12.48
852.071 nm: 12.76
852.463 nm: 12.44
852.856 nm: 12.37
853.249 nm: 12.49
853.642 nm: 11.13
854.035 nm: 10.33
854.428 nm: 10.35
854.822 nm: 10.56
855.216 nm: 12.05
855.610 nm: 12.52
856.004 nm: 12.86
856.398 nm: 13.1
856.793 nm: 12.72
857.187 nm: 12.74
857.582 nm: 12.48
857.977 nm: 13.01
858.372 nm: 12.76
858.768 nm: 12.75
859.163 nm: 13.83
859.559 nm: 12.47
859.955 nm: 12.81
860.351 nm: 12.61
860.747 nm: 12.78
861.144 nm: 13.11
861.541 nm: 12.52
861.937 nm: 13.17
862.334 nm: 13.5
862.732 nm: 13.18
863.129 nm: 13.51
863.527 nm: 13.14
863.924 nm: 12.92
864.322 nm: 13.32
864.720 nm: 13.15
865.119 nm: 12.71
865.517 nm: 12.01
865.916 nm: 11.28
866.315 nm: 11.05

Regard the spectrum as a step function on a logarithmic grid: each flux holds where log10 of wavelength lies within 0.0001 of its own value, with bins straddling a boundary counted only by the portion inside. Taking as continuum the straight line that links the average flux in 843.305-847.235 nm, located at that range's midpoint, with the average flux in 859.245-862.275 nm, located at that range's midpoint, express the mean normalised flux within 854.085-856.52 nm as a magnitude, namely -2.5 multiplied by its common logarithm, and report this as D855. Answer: 0.09 mag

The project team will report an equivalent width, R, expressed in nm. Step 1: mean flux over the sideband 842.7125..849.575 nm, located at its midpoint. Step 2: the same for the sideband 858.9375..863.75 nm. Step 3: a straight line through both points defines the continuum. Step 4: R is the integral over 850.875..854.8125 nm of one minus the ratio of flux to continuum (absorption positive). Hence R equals 0.31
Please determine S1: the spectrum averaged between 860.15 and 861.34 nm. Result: 12.8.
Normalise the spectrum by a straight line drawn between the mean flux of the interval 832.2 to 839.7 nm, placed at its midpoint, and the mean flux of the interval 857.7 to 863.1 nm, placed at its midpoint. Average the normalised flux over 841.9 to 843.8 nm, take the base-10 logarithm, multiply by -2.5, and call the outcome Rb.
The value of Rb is -0.01 mag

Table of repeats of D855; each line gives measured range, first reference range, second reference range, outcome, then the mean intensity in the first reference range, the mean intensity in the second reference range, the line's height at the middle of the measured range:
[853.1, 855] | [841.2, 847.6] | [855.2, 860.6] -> 0.169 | 12.8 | 12.8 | 12.8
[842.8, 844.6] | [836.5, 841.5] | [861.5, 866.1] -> 0.018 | 13.1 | 12.9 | 13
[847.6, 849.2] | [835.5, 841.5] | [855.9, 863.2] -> 0.043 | 13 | 12.9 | 13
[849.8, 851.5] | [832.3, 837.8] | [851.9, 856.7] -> 0.026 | 13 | 11.9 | 12.1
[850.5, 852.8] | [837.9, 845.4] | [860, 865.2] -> 0.065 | 13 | 13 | 13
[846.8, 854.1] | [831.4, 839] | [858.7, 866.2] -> 0.072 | 12.9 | 12.9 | 12.9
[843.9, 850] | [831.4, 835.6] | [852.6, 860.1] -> 0.019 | 13.1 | 12.3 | 12.6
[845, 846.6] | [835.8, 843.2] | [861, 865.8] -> 0.032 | 13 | 13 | 13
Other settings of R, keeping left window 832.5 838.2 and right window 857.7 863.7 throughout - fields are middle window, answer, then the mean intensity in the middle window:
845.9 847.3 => 0.04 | 12.6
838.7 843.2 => -0.07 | 13.1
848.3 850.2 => 0.14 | 12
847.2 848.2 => 0.06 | 12.2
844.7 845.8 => 0.02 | 12.7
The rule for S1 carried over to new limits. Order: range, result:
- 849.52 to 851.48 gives 11.8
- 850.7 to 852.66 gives 12.3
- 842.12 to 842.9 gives 13.1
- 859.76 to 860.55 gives 12.7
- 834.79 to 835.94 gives 12.9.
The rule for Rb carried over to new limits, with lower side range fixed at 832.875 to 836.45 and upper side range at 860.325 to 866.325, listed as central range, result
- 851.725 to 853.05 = 0.03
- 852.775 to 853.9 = 0.09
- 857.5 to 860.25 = -0.01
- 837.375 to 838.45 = 0.01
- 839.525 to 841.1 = -0.04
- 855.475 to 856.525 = 0.00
